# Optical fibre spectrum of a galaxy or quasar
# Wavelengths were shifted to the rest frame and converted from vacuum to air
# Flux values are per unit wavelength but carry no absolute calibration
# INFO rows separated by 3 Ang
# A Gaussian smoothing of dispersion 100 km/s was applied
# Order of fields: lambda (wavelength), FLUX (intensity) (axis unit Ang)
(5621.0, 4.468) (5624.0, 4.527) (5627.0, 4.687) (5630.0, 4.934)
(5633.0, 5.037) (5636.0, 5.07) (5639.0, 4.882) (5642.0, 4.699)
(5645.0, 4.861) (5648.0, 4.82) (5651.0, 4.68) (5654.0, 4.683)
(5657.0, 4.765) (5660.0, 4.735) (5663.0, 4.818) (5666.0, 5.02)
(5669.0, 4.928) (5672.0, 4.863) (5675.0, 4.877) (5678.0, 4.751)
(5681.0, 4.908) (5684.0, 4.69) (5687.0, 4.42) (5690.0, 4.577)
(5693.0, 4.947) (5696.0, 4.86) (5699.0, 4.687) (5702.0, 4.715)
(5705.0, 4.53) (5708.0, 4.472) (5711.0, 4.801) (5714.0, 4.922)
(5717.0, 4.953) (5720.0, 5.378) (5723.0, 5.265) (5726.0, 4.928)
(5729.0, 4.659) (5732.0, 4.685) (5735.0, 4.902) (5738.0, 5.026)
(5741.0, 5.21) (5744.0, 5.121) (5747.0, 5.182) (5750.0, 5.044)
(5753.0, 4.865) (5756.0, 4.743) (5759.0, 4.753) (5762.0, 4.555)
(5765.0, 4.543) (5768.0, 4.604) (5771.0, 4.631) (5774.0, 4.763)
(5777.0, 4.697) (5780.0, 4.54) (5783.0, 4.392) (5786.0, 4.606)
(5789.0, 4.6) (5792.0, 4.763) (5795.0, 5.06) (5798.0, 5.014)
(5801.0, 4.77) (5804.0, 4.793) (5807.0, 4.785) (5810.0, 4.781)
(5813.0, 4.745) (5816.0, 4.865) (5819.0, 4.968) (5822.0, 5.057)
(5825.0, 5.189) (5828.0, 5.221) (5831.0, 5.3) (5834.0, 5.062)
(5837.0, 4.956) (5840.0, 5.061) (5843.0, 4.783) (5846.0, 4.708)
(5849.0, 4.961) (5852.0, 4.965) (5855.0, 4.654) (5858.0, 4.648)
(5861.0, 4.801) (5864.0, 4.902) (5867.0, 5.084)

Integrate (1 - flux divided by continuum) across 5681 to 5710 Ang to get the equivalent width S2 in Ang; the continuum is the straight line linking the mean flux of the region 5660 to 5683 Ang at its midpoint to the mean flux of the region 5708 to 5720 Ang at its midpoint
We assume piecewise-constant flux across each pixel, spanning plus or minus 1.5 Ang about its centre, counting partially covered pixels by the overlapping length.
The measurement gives 1.3 Ang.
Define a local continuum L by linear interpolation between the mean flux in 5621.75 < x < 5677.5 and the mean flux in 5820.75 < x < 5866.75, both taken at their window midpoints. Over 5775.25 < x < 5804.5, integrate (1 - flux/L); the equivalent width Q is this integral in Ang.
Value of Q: 1.17 Ang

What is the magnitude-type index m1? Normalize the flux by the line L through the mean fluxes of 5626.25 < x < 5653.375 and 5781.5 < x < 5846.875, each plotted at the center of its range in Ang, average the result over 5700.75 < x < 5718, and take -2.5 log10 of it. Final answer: 0.03 mag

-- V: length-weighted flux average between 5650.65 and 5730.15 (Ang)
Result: 4.81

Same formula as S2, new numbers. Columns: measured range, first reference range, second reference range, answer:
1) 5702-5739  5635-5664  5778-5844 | -0.3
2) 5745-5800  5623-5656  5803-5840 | 2.1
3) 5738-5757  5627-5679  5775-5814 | -1.0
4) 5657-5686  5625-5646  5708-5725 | 0.6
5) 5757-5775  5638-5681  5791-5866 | 0.9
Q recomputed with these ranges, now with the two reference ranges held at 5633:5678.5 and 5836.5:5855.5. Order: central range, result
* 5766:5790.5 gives 1.31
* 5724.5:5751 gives -0.64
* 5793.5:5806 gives -0.09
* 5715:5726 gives -0.67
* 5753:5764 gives 0.36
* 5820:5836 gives -0.92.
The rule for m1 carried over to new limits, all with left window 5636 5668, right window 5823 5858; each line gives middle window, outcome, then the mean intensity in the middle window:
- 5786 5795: 0.04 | 4.73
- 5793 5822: 0.02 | 4.87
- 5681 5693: 0.04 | 4.65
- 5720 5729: -0.04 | 5.07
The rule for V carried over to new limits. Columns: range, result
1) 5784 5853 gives 4.91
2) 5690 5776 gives 4.84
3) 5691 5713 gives 4.72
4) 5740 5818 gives 4.78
